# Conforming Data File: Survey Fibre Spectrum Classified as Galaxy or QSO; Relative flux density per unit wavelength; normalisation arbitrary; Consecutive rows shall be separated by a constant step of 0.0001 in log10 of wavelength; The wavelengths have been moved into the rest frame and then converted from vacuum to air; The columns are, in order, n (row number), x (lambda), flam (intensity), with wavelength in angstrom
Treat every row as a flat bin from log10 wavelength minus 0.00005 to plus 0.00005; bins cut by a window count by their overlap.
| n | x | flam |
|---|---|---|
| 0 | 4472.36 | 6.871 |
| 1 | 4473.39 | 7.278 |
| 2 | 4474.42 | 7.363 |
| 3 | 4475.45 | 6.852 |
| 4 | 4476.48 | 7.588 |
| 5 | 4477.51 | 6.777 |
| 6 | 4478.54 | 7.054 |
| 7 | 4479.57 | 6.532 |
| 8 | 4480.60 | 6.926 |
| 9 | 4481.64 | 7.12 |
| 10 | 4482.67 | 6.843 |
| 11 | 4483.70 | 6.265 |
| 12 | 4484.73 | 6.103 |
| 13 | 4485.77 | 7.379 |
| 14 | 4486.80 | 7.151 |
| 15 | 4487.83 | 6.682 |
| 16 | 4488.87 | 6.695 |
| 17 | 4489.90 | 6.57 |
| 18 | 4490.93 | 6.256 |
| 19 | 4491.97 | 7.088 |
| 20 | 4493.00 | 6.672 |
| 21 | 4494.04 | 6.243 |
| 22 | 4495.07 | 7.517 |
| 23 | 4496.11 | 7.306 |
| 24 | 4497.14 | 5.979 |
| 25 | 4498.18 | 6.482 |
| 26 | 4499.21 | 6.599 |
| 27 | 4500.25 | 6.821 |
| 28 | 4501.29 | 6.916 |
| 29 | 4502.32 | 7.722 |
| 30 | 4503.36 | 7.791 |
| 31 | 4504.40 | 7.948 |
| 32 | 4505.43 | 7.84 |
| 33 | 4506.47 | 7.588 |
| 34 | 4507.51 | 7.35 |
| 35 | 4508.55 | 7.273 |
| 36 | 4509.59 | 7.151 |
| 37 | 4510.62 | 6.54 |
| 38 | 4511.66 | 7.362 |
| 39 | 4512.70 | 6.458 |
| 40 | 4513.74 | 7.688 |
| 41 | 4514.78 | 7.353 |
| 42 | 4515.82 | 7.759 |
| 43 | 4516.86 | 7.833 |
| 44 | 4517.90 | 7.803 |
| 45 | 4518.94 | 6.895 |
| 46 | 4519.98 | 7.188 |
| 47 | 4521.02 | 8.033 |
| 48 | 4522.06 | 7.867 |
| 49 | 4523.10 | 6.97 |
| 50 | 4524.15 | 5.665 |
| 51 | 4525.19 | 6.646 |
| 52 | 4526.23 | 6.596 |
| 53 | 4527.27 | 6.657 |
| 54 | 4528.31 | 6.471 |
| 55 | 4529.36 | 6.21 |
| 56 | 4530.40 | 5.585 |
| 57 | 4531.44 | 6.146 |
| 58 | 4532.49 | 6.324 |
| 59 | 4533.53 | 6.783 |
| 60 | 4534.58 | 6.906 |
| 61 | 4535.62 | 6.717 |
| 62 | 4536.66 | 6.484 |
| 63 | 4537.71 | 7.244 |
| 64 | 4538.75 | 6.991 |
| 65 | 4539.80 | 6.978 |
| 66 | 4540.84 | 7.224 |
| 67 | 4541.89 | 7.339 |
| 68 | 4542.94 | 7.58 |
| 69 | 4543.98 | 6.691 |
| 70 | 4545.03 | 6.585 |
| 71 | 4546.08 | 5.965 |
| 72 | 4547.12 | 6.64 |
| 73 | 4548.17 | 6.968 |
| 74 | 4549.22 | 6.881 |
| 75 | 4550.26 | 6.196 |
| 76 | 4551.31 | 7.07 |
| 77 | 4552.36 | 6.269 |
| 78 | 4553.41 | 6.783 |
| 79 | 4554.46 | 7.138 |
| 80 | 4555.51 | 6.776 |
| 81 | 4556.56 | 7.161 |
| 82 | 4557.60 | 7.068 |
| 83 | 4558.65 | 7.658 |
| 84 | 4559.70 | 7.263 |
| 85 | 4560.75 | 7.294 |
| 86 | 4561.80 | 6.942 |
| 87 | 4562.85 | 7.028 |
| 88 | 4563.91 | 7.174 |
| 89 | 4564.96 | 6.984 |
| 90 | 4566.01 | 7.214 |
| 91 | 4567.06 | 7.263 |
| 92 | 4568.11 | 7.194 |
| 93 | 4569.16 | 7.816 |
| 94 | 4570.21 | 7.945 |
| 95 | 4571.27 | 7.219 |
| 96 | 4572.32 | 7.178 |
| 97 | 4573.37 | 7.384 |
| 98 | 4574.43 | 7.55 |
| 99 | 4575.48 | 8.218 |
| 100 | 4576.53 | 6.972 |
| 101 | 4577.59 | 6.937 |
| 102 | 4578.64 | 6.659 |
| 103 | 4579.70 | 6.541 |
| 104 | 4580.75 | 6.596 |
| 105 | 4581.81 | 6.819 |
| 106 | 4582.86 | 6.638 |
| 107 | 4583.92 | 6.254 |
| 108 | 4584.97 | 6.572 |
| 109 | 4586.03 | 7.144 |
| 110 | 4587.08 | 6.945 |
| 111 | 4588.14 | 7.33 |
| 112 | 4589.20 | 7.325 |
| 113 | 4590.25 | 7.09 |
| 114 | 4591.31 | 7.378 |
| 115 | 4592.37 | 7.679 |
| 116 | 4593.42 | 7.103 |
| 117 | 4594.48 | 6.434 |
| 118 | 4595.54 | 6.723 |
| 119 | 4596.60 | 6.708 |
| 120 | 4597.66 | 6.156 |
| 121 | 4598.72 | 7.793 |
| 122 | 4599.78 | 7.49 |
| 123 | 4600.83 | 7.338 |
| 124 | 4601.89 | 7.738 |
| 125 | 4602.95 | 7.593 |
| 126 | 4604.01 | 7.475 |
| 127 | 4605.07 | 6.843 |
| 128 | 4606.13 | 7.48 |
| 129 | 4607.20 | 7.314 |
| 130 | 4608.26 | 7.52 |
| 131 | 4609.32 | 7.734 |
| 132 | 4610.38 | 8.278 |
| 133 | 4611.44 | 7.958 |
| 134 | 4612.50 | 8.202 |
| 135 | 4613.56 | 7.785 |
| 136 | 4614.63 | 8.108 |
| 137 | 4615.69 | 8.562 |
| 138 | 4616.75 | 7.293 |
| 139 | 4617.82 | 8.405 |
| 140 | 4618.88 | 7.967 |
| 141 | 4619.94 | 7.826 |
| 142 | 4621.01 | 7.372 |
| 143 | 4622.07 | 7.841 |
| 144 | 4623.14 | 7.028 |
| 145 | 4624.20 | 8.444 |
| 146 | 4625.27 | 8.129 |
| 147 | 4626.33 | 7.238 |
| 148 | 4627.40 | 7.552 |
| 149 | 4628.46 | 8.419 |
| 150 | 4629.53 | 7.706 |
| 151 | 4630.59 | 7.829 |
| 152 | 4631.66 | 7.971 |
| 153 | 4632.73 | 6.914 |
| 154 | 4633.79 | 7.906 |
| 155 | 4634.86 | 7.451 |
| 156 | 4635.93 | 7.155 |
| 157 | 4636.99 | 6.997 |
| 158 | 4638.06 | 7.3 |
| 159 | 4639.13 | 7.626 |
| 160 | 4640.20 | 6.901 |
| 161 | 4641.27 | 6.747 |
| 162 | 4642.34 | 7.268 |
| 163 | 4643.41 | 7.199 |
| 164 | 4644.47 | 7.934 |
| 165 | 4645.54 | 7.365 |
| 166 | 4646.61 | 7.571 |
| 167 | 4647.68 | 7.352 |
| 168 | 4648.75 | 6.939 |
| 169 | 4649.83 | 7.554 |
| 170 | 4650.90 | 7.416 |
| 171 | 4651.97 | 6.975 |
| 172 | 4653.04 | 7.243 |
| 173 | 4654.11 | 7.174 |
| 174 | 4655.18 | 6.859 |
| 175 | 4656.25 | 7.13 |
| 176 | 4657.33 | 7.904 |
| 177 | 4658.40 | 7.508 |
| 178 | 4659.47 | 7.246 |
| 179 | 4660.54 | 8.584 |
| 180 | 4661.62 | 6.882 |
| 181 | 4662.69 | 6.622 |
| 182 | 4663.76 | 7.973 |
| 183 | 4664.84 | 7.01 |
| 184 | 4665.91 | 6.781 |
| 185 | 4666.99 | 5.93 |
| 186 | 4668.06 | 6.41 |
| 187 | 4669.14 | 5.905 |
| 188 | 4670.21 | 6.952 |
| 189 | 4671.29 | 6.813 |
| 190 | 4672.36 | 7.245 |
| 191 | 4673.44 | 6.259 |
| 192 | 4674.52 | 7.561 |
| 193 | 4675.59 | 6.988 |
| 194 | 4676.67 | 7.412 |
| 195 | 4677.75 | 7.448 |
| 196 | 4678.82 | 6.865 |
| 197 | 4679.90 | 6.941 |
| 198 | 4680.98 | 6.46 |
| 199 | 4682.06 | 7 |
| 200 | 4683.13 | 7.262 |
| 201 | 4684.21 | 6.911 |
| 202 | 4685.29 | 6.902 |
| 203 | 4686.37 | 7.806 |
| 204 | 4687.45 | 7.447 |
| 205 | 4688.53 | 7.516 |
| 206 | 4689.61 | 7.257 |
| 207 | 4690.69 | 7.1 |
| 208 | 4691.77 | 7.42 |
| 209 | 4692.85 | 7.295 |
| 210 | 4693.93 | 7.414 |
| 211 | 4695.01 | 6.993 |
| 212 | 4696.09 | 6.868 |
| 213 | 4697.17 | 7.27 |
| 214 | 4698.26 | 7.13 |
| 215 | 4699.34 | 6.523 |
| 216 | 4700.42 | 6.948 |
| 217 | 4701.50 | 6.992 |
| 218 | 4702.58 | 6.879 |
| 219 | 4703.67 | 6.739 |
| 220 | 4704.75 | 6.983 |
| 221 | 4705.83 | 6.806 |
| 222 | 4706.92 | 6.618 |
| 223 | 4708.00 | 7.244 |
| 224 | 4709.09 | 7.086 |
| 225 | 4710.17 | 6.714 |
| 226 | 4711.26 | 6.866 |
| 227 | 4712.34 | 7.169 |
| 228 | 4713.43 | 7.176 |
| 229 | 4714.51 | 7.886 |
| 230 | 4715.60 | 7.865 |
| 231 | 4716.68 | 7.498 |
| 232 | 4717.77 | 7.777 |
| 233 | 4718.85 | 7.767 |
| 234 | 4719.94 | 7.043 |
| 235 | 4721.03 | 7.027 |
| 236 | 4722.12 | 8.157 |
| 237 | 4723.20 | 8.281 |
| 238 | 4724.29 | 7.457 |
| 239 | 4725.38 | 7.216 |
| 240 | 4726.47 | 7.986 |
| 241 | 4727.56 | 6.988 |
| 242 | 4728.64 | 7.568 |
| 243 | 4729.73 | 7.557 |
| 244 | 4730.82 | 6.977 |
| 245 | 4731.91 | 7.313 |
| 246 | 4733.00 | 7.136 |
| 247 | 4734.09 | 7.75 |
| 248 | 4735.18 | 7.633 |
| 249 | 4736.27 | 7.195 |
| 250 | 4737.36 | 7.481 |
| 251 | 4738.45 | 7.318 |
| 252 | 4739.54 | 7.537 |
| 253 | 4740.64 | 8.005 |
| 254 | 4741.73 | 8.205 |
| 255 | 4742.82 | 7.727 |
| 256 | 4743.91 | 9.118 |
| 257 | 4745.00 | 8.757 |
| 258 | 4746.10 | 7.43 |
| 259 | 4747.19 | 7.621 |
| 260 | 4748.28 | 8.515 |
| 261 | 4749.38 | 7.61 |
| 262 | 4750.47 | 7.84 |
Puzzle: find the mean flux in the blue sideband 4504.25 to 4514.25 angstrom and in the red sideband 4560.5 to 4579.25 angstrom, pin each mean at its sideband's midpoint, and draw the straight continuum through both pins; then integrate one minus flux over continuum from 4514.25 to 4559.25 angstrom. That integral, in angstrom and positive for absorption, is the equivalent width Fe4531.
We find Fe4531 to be 2.5 angstrom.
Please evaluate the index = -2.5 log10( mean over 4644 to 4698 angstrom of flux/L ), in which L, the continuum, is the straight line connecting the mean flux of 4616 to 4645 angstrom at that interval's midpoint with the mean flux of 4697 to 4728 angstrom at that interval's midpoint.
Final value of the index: 0.04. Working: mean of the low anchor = 7.58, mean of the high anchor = 7.24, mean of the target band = 7.15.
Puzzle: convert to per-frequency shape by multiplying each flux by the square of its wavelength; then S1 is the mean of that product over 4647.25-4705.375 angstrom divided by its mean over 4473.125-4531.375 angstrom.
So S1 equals 1.10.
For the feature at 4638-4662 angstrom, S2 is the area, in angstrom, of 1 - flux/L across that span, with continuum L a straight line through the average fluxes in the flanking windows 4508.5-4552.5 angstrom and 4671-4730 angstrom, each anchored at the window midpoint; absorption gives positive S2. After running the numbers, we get -0.8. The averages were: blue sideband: 6.88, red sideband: 7.21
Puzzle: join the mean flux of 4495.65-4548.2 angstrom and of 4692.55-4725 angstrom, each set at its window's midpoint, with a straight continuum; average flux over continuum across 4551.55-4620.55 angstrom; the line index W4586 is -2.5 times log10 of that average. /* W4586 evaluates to -0.03 mag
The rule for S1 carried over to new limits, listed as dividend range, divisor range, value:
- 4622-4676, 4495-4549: 1.10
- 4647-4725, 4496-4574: 1.09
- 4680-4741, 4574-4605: 1.08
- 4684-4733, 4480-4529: 1.13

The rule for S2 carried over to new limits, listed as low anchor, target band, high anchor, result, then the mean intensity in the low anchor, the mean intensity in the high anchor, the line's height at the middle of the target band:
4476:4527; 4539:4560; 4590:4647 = 0.9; 7.04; 7.52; 7.23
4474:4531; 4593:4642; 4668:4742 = -2.8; 6.98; 7.22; 7.12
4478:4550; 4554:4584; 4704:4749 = -0.3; 6.92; 7.52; 7.08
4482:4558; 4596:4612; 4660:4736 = -0.9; 6.91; 7.18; 7.04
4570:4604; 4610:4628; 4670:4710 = -2.0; 7.11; 7.06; 7.09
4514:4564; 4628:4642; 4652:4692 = -0.8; 6.91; 7.1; 7.05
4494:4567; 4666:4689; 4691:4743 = 1.0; 6.99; 7.32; 7.25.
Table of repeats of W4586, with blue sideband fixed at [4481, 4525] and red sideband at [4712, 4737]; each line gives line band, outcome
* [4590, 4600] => 0.032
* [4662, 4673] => 0.096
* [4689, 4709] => 0.063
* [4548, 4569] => 0.021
